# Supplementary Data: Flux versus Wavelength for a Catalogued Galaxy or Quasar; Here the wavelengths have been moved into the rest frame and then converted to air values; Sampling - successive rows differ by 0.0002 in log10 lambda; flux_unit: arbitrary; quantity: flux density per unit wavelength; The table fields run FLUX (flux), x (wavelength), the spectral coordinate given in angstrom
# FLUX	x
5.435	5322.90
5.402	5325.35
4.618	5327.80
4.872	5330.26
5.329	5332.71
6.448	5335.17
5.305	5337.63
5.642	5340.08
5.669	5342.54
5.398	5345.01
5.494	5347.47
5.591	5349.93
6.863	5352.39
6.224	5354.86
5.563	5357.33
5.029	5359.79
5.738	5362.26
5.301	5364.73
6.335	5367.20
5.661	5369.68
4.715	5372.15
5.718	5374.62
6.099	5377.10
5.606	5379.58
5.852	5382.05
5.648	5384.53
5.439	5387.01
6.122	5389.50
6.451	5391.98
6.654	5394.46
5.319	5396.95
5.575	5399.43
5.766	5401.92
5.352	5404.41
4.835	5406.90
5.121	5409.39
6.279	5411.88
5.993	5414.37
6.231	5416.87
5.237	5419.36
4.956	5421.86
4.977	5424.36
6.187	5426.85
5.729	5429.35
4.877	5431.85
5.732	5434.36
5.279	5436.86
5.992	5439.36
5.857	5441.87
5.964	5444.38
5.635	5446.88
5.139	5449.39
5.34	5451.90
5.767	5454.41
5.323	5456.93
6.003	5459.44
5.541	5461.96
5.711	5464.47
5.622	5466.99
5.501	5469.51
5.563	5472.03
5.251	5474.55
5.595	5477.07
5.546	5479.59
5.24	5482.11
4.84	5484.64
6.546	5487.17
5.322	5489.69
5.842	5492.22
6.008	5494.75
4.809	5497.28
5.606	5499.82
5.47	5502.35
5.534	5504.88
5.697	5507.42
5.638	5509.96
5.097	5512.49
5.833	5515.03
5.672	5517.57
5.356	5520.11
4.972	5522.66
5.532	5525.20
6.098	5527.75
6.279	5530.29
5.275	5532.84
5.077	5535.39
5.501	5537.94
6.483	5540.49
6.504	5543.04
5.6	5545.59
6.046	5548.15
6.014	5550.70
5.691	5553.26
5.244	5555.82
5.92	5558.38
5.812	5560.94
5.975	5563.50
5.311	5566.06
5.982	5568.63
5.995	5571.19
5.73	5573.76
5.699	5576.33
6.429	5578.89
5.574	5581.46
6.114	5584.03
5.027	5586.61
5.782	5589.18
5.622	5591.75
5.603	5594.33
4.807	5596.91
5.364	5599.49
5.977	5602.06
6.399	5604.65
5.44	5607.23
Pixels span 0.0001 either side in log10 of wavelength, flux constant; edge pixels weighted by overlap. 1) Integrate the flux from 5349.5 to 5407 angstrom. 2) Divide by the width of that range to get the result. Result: 5.75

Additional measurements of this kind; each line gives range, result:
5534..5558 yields 5.8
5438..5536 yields 5.57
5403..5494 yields 5.56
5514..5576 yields 5.74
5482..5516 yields 5.54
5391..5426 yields 5.63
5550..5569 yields 5.72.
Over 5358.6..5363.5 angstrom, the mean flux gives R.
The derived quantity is 5.39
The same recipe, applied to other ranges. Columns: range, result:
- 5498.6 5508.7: 5.58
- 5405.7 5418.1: 5.69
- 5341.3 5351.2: 5.54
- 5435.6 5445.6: 5.77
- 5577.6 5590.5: 5.79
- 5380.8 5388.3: 5.65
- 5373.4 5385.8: 5.78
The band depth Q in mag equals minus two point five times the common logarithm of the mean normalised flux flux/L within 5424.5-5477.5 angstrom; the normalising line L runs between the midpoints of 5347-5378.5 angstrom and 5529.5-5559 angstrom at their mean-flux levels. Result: 0.03 mag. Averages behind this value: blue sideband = 5.72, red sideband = 5.79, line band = 5.59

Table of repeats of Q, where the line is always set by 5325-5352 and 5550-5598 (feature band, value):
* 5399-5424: 0.01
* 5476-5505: 0.02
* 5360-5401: -0.04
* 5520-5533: 0.00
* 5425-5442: -0.01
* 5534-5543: -0.02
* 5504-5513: 0.02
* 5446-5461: 0.01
